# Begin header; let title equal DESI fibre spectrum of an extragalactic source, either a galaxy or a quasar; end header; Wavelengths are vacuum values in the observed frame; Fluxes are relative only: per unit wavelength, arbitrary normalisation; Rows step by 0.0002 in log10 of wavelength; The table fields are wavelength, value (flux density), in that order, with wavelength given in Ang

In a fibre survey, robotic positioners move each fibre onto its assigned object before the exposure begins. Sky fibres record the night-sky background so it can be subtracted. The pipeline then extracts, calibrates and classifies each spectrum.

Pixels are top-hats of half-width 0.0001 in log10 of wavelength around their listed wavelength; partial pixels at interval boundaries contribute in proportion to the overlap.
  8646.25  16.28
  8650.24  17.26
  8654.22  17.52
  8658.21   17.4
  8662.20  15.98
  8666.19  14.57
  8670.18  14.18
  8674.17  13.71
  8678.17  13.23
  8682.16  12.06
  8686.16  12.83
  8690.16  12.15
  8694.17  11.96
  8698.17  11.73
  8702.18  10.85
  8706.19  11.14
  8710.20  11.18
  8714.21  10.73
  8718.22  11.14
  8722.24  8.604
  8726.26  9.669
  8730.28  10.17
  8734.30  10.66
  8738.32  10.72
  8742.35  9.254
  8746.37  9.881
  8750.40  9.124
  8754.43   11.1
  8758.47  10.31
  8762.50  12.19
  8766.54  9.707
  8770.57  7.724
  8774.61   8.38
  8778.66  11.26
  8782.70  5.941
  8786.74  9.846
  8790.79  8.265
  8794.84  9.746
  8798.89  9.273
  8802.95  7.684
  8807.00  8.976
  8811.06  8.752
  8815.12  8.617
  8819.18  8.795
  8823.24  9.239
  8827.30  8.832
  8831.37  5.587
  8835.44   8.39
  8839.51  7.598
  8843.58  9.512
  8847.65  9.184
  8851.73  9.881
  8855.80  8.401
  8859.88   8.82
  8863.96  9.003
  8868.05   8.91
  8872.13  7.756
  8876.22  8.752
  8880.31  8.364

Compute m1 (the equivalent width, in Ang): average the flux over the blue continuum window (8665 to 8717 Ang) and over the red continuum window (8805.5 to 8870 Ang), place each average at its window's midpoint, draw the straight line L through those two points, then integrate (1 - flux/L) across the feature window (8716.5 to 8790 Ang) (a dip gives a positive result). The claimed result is 6.9 Ang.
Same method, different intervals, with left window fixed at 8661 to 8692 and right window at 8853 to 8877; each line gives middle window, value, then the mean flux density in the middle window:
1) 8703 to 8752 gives 8.0 Ang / 10.2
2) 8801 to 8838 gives 5.7 Ang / 8.31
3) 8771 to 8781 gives 1.4 Ang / 9.36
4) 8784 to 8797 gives 1.8 Ang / 9.1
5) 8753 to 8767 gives 0.5 Ang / 10.9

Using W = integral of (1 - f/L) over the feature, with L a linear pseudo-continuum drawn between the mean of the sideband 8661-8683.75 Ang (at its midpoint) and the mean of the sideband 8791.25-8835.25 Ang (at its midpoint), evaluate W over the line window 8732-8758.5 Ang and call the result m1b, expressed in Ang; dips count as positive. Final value 2.35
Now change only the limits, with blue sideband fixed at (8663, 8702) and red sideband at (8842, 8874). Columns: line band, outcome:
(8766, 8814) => 7.8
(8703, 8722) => 2.2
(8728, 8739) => 1.2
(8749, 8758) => 0.9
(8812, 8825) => 1.3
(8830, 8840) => 2.3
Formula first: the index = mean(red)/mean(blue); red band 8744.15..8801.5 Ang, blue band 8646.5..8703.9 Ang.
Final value 0.7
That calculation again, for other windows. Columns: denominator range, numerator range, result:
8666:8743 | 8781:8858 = 0.75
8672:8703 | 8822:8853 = 0.68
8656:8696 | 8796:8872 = 0.62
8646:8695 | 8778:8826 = 0.61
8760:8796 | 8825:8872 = 0.92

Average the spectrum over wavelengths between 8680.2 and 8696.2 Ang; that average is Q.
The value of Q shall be 12.2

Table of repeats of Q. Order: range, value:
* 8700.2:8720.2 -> 11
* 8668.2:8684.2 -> 13.3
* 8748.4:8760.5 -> 10.2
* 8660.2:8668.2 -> 15.3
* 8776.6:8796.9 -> 9.01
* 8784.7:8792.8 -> 9.05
